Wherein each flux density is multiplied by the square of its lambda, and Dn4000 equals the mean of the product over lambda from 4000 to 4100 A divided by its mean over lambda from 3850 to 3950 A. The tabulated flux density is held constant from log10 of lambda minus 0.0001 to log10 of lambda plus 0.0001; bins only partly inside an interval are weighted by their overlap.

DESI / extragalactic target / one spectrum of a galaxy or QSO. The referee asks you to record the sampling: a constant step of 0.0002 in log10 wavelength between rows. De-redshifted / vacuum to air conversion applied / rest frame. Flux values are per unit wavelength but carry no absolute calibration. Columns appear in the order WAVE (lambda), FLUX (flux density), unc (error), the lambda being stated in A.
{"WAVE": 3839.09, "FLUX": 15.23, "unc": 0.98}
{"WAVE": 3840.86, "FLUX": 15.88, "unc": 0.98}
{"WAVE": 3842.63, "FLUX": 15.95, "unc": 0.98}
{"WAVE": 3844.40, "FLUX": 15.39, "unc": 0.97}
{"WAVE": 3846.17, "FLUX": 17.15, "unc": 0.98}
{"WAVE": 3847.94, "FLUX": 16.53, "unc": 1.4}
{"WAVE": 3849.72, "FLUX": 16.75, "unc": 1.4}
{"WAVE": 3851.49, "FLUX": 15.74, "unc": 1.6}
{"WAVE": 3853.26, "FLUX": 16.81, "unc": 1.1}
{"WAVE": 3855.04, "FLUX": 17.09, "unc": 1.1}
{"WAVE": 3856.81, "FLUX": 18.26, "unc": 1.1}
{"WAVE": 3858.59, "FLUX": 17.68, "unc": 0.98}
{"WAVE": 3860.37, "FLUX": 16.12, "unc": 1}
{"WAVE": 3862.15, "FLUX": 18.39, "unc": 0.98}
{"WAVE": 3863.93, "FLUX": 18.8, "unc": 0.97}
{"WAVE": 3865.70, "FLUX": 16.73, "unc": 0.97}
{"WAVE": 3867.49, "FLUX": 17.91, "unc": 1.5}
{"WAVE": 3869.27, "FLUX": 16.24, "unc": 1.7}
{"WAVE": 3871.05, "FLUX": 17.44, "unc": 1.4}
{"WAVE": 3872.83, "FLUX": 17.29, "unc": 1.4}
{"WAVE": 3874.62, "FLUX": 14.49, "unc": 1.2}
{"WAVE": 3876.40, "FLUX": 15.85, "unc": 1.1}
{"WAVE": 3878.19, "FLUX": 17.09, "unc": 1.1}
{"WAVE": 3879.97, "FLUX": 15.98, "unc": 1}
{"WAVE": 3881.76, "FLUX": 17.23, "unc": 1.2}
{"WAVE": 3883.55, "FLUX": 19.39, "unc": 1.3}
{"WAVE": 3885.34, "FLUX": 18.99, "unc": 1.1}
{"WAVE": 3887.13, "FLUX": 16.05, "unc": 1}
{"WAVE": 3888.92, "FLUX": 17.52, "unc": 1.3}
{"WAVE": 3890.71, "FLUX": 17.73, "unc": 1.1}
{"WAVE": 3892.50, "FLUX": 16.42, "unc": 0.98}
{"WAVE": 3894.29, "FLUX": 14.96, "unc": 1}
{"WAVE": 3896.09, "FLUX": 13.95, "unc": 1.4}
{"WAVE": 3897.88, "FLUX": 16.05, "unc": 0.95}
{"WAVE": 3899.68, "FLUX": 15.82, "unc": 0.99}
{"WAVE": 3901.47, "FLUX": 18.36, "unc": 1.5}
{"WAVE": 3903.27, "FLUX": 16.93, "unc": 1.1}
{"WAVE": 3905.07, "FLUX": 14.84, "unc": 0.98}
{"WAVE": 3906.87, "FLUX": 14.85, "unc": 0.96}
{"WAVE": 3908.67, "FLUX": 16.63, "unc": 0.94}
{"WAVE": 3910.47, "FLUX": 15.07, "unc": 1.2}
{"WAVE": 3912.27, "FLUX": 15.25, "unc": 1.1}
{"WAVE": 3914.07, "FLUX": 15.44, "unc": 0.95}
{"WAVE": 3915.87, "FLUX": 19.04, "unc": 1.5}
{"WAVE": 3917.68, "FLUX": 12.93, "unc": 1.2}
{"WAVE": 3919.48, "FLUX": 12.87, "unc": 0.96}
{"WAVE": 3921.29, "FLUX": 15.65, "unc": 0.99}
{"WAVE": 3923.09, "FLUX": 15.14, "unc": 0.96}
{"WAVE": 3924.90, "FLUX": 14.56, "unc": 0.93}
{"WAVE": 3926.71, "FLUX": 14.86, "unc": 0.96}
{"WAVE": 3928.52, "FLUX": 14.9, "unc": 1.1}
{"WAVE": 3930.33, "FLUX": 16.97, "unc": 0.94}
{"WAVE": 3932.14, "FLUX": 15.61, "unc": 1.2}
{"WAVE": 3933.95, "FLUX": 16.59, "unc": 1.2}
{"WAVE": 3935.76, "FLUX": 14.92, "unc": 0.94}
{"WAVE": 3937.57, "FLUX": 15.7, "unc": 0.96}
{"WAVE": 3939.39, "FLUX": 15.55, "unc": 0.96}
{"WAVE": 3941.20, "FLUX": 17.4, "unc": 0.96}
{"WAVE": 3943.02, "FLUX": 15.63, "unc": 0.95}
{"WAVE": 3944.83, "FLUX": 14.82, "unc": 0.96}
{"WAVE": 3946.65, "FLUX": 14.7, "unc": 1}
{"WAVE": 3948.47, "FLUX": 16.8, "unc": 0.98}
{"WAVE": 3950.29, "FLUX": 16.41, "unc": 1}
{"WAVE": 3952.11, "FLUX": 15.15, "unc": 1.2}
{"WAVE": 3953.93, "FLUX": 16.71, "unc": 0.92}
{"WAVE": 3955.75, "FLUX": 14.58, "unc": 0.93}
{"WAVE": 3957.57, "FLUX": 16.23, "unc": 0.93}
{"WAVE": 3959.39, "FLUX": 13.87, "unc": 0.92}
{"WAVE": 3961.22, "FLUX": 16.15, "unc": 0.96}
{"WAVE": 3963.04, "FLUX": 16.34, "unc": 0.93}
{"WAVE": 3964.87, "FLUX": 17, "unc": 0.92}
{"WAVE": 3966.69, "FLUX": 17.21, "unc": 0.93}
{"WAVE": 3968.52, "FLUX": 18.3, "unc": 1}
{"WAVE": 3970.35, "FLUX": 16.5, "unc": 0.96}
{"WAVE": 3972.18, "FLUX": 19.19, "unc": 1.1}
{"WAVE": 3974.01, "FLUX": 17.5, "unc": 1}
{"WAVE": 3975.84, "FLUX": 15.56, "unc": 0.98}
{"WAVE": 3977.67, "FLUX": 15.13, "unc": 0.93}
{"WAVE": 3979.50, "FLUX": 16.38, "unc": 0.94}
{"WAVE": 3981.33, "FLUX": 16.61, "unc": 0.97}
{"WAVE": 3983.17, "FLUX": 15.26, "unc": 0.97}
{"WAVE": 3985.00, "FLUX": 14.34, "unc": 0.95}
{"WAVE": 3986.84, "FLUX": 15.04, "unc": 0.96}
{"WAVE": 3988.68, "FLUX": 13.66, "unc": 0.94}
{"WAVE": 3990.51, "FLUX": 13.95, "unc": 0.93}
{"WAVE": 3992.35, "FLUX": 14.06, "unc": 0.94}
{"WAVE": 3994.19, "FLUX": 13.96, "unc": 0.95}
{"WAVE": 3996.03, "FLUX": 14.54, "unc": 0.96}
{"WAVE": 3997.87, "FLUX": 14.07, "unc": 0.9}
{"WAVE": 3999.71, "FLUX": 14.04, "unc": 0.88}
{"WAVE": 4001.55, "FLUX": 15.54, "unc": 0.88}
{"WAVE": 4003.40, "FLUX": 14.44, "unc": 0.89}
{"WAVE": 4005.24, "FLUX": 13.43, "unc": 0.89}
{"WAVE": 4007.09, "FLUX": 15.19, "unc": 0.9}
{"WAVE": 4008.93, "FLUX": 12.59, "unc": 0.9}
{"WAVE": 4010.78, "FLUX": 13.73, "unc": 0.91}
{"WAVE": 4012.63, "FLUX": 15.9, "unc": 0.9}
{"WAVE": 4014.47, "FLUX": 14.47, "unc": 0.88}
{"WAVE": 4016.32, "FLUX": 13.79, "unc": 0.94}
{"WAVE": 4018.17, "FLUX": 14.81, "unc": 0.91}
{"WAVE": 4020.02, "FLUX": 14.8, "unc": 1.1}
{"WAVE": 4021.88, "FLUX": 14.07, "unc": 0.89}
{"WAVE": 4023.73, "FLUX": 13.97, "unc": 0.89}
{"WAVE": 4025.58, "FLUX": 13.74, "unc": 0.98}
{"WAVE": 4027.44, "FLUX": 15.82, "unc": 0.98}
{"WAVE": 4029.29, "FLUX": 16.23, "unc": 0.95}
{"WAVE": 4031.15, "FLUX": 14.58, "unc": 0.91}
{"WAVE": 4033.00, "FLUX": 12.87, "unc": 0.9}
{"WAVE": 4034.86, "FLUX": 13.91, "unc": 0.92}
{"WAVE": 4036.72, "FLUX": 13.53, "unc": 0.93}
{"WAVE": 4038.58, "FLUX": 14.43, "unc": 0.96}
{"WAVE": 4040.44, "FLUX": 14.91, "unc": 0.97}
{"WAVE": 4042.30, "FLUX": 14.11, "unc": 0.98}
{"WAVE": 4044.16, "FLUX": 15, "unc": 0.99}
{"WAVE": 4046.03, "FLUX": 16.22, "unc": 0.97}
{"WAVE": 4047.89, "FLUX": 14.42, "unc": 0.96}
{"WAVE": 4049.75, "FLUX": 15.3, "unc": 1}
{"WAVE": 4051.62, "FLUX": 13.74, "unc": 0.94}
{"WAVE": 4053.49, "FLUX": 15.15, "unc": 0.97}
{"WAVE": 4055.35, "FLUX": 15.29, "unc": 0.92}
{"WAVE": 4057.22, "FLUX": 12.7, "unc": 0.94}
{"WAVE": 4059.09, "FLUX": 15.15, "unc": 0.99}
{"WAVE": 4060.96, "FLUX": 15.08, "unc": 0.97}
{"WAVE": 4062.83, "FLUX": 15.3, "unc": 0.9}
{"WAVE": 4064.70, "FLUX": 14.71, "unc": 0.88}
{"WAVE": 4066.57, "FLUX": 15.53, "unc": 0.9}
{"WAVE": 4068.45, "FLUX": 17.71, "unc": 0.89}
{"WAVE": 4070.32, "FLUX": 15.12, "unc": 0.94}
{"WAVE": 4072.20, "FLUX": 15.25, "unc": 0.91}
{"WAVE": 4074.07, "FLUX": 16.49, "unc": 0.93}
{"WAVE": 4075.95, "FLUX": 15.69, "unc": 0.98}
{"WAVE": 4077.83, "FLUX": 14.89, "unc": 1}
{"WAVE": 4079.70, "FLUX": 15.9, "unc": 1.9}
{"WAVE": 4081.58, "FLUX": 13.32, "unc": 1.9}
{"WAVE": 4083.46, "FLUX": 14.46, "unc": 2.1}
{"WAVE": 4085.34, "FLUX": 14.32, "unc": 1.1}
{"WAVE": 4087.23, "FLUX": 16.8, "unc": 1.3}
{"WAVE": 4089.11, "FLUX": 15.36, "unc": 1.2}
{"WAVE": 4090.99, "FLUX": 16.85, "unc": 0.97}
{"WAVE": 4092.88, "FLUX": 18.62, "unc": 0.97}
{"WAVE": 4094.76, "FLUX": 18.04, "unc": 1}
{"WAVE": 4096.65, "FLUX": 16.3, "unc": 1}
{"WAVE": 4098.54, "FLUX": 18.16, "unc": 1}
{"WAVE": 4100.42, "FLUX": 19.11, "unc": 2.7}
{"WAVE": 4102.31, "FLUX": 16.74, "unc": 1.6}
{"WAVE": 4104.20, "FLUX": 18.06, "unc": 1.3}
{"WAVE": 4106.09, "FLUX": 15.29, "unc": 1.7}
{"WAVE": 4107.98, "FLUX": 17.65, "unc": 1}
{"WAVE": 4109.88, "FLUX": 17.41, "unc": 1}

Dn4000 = 1.0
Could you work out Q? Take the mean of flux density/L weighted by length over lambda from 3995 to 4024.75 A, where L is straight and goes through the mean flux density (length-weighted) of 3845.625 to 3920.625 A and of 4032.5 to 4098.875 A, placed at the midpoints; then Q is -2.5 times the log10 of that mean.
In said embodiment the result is 0.10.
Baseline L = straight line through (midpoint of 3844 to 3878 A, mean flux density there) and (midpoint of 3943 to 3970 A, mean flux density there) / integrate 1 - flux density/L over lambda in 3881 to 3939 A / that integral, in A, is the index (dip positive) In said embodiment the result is 1.7 A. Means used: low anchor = 16.9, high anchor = 16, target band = 16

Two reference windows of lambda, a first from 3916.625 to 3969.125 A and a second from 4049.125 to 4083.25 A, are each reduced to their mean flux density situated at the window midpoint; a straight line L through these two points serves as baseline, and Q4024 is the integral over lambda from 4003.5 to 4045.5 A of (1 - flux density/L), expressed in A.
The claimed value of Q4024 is 2.5 A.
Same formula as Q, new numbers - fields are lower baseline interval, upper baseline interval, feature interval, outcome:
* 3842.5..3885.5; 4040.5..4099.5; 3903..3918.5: 0.070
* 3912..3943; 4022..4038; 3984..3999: 0.042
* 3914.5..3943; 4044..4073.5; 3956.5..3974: -0.092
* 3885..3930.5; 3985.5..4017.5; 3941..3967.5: -0.061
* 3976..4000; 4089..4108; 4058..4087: 0.099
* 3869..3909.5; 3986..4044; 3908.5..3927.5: 0.060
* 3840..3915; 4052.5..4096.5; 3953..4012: 0.049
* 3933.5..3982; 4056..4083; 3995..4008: 0.096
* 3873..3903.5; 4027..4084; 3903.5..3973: 0.021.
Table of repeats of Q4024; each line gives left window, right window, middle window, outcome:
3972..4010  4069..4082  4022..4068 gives 1.6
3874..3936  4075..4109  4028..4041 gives 1.5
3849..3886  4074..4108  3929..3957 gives 1.8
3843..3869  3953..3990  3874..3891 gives -0.2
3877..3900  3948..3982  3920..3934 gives 1.0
